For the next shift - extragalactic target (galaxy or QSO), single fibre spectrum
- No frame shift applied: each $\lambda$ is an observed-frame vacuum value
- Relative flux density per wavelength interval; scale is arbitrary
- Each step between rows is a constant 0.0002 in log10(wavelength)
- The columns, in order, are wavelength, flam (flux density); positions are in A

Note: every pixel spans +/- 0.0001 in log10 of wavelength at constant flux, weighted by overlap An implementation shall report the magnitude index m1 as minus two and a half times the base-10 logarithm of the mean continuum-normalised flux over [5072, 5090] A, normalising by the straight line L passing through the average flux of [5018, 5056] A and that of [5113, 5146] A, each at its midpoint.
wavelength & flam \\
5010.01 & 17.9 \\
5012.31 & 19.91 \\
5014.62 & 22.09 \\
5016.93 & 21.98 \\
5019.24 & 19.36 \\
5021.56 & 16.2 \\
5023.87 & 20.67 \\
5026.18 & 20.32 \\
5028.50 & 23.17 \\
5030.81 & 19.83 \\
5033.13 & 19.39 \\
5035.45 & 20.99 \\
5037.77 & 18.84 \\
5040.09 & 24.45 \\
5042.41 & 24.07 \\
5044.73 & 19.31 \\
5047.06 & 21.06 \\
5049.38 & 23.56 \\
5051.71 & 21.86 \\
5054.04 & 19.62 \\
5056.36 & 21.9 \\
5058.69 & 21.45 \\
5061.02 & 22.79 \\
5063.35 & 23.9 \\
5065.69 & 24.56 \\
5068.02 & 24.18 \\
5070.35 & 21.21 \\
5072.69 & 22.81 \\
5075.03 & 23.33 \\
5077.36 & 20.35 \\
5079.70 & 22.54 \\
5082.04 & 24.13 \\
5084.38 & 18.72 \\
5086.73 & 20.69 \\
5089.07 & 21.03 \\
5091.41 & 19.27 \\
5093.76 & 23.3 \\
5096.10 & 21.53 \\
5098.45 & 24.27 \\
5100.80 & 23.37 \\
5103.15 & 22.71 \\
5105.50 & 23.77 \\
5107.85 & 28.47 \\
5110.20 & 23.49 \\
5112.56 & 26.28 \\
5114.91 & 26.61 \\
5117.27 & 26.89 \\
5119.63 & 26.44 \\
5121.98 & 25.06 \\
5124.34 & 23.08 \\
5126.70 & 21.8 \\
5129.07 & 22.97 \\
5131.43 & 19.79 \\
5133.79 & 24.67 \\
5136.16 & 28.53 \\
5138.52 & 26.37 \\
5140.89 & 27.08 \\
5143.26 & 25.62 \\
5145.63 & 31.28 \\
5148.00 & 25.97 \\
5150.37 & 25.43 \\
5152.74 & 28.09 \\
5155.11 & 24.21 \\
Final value 0.06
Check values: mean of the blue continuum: 20.8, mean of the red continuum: 25.3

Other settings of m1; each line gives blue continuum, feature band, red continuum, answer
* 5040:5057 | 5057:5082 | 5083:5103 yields -0.050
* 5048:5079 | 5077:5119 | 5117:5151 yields 0.028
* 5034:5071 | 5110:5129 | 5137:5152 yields 0.033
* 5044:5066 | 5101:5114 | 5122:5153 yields -0.033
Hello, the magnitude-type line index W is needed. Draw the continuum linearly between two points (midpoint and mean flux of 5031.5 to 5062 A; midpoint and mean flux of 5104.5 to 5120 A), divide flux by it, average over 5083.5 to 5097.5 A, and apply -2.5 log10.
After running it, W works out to 0.17 mag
